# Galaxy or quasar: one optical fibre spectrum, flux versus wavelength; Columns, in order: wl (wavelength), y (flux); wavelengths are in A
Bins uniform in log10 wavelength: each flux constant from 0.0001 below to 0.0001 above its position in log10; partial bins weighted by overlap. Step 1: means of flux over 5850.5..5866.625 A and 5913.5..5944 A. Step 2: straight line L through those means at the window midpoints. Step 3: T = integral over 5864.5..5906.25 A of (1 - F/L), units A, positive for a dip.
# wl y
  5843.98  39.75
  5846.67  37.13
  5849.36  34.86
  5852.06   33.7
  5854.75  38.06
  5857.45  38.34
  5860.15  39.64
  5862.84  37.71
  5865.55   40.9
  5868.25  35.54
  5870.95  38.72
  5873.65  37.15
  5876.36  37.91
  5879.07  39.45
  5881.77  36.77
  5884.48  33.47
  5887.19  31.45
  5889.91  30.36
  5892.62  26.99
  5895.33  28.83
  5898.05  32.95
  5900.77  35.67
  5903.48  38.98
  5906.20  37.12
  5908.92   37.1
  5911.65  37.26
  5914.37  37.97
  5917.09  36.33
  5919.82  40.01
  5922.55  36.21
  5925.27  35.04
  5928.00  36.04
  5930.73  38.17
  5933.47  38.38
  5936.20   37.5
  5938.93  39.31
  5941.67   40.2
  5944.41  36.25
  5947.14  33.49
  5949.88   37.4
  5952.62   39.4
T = 3.1 A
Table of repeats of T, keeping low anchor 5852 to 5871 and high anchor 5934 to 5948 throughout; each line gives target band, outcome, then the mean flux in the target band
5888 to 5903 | 2.54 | 31.4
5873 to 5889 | 0.89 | 35.8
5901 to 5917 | 0.14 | 37.5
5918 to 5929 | 0.25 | 36.8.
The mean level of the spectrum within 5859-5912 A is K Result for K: 35.7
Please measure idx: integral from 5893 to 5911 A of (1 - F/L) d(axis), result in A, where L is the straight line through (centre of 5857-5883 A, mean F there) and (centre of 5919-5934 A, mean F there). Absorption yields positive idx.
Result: 1.4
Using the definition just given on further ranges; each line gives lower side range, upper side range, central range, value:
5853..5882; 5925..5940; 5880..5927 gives 3.6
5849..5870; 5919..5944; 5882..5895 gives 2.3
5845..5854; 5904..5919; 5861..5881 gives -1.1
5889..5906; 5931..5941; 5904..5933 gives -1.2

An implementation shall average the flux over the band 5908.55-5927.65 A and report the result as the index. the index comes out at 37.1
